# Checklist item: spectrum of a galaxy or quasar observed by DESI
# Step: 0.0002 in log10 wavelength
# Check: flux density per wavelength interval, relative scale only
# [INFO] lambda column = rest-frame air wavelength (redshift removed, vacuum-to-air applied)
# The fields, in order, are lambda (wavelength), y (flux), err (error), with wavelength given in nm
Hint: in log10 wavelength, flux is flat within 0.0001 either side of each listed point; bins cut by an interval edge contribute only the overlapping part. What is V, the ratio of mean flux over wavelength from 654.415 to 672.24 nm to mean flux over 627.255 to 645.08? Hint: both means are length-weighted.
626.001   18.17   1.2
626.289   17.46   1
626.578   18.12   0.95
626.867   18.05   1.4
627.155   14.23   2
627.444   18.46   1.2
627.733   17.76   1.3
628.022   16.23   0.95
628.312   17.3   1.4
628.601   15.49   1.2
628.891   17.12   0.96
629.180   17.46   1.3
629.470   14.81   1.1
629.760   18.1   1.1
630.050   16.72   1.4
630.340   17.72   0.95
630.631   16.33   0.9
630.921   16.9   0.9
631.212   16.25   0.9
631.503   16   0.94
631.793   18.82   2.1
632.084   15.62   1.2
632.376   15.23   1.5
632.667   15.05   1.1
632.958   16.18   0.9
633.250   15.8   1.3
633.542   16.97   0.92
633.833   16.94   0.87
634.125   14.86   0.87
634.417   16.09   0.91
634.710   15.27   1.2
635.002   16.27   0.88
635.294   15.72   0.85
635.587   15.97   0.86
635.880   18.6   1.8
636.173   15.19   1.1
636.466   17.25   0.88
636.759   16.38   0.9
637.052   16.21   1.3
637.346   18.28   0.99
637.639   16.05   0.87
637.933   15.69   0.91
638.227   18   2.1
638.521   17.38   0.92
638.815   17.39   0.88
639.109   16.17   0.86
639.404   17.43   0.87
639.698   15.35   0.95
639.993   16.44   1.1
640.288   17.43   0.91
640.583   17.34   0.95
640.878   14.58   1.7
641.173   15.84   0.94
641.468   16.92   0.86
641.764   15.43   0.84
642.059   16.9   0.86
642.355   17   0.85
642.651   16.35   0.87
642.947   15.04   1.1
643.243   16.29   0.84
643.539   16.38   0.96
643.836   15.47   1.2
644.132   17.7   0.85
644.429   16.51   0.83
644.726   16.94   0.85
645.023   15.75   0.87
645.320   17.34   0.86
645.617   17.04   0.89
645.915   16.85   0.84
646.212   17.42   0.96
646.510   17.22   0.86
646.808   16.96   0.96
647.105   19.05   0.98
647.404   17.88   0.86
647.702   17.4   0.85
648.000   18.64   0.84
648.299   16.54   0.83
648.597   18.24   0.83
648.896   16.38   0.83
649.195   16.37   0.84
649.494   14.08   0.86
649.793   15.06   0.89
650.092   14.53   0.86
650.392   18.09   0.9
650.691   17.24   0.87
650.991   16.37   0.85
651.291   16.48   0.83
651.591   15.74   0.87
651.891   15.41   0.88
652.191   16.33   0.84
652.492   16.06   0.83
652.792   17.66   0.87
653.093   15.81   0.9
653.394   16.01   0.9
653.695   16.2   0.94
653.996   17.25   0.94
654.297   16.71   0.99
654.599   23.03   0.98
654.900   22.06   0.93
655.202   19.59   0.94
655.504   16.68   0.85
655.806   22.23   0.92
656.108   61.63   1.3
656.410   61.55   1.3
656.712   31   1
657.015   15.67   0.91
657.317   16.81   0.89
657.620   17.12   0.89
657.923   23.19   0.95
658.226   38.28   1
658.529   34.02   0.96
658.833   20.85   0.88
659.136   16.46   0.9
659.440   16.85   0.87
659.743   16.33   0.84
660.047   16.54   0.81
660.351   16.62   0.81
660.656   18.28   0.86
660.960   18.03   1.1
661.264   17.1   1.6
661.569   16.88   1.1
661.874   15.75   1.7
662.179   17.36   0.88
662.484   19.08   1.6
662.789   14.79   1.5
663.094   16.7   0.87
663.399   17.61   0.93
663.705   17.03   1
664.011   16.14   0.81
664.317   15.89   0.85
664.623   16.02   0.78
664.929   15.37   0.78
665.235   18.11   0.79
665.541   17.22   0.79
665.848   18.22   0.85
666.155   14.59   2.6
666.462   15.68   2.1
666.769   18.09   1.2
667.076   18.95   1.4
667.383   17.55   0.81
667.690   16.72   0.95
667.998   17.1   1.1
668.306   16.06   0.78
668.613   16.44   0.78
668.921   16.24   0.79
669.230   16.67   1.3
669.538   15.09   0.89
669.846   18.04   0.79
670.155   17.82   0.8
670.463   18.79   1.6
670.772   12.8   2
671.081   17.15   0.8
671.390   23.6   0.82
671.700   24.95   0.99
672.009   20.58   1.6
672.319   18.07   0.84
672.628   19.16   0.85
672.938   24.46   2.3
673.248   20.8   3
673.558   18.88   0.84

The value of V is 1.21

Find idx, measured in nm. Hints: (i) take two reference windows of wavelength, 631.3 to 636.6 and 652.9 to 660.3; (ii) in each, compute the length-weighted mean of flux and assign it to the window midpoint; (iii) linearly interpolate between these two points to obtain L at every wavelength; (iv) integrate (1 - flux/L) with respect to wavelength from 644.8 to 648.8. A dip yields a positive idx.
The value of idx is 0.600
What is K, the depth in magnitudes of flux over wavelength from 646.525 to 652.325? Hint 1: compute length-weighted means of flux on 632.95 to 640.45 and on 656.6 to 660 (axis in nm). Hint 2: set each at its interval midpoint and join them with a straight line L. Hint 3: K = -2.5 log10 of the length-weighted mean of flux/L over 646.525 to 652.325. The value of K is 0.19 mag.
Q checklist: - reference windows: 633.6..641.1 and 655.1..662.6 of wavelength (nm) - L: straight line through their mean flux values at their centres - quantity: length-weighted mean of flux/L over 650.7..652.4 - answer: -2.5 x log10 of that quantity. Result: 0.29 mag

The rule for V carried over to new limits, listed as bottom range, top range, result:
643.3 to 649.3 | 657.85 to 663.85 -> 1.13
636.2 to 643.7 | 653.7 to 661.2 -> 1.44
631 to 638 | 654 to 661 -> 1.49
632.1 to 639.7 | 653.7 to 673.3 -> 1.22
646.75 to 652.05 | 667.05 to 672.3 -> 1.07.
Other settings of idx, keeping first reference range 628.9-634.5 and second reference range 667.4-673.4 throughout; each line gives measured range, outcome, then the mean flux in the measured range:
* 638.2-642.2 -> 0.071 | 16.6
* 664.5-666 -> 0.096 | 17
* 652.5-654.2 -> 0.098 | 16.5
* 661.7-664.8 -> 0.246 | 16.6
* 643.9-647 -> 0.033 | 17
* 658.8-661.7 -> 0.106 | 17.3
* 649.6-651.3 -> 0.115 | 16.2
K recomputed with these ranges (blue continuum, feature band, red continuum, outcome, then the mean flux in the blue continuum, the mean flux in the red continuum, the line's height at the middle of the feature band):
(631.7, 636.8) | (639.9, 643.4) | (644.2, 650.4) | 0.018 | 16.2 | 16.9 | 16.6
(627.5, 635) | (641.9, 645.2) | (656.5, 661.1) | 0.146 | 16.5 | 21.6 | 18.8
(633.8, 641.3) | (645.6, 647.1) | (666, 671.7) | -0.038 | 16.5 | 17.3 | 16.7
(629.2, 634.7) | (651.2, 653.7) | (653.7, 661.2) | 0.350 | 16.4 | 23.8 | 22.3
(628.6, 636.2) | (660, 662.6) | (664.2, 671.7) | -0.017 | 16.4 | 17.2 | 17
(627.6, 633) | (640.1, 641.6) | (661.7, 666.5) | 0.012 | 16.6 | 16.6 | 16.6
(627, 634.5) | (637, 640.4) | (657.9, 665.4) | 0.014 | 16.5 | 18.7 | 17.1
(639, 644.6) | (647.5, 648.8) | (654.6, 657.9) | 0.211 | 16.3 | 28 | 21.5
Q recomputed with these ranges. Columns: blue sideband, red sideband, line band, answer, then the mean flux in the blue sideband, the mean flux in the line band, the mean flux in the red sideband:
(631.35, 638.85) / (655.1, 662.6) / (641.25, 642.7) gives 0.120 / 16.4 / 16.5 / 23.4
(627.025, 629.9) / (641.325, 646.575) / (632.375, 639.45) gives 0.014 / 16.7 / 16.4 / 16.6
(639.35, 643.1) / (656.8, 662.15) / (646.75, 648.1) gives -0.035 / 16.3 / 18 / 19.8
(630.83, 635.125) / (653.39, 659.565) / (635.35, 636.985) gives 0.049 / 16.1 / 16.6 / 25.2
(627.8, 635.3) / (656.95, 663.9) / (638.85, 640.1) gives 0.044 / 16.4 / 16.4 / 19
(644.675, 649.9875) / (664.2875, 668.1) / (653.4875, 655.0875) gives -0.123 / 16.9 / 19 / 16.9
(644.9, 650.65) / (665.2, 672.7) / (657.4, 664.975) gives -0.080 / 16.9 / 18.8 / 17.7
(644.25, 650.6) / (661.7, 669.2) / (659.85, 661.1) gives -0.033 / 16.9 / 17.3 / 16.8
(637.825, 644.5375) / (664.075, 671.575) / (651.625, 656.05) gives -0.125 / 16.5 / 18.8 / 17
